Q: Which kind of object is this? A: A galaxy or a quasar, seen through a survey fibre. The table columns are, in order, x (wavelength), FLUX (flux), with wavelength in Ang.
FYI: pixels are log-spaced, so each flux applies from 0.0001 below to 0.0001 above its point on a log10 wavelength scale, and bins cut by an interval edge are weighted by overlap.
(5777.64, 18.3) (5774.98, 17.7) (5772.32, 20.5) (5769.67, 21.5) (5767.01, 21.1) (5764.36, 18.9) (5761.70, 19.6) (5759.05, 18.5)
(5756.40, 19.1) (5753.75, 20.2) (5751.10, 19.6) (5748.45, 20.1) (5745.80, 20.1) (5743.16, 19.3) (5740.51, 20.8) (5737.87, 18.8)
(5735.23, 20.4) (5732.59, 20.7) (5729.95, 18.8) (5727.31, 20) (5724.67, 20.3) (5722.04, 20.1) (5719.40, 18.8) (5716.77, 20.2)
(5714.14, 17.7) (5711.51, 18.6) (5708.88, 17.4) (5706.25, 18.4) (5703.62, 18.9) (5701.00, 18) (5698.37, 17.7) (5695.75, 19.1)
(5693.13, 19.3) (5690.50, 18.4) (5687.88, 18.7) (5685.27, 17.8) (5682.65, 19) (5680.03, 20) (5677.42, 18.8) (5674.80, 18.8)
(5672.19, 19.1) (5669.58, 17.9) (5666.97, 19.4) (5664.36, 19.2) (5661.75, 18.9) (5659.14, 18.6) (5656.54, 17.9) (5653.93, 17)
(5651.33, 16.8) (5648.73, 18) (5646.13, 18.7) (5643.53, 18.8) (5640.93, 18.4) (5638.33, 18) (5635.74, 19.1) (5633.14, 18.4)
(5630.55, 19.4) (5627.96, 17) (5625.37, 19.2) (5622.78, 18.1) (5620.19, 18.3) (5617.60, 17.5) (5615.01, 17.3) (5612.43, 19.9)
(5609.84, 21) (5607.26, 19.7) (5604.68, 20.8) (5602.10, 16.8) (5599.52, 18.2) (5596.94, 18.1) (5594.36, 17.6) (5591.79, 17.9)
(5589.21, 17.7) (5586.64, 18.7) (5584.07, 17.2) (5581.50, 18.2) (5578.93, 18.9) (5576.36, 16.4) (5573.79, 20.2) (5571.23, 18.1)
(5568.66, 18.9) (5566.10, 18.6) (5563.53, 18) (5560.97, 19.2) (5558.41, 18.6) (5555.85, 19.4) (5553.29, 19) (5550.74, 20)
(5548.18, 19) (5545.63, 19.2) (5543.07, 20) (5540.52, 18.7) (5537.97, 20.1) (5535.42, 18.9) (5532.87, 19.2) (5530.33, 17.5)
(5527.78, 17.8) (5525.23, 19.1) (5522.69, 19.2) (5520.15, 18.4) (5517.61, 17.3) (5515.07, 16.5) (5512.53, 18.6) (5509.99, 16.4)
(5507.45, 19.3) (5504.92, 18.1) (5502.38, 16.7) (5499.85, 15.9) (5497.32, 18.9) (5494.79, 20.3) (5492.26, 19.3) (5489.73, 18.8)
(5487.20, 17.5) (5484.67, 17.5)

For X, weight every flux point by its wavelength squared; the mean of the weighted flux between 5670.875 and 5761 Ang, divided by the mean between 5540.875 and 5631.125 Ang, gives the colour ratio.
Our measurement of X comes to 1.08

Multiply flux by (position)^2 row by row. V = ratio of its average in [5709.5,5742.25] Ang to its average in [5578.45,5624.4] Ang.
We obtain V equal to 1.1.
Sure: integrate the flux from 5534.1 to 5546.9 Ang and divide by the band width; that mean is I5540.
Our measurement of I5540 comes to 19.4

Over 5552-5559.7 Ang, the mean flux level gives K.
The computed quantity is 19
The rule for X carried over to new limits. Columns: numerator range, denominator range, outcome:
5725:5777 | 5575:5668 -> 1.13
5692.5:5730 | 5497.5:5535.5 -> 1.13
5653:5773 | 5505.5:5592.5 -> 1.10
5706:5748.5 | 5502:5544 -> 1.14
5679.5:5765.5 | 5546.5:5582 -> 1.08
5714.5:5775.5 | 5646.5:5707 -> 1.09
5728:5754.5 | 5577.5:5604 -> 1.17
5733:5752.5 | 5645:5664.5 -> 1.14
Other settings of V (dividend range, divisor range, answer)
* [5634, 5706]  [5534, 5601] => 1.03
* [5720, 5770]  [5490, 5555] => 1.16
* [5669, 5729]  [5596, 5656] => 1.05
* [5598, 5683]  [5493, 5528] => 1.08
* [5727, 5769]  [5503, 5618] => 1.14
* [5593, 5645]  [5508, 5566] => 1.03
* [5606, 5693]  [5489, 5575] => 1.04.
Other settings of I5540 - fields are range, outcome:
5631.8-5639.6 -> 18.5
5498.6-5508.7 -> 17.5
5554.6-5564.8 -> 18.8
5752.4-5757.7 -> 19.7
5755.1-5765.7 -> 19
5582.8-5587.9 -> 18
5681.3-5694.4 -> 18.6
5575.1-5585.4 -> 17.7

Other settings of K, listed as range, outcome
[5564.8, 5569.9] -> 18.7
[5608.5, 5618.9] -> 18.9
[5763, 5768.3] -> 20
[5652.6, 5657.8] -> 17.4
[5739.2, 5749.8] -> 20.1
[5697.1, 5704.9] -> 18.2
